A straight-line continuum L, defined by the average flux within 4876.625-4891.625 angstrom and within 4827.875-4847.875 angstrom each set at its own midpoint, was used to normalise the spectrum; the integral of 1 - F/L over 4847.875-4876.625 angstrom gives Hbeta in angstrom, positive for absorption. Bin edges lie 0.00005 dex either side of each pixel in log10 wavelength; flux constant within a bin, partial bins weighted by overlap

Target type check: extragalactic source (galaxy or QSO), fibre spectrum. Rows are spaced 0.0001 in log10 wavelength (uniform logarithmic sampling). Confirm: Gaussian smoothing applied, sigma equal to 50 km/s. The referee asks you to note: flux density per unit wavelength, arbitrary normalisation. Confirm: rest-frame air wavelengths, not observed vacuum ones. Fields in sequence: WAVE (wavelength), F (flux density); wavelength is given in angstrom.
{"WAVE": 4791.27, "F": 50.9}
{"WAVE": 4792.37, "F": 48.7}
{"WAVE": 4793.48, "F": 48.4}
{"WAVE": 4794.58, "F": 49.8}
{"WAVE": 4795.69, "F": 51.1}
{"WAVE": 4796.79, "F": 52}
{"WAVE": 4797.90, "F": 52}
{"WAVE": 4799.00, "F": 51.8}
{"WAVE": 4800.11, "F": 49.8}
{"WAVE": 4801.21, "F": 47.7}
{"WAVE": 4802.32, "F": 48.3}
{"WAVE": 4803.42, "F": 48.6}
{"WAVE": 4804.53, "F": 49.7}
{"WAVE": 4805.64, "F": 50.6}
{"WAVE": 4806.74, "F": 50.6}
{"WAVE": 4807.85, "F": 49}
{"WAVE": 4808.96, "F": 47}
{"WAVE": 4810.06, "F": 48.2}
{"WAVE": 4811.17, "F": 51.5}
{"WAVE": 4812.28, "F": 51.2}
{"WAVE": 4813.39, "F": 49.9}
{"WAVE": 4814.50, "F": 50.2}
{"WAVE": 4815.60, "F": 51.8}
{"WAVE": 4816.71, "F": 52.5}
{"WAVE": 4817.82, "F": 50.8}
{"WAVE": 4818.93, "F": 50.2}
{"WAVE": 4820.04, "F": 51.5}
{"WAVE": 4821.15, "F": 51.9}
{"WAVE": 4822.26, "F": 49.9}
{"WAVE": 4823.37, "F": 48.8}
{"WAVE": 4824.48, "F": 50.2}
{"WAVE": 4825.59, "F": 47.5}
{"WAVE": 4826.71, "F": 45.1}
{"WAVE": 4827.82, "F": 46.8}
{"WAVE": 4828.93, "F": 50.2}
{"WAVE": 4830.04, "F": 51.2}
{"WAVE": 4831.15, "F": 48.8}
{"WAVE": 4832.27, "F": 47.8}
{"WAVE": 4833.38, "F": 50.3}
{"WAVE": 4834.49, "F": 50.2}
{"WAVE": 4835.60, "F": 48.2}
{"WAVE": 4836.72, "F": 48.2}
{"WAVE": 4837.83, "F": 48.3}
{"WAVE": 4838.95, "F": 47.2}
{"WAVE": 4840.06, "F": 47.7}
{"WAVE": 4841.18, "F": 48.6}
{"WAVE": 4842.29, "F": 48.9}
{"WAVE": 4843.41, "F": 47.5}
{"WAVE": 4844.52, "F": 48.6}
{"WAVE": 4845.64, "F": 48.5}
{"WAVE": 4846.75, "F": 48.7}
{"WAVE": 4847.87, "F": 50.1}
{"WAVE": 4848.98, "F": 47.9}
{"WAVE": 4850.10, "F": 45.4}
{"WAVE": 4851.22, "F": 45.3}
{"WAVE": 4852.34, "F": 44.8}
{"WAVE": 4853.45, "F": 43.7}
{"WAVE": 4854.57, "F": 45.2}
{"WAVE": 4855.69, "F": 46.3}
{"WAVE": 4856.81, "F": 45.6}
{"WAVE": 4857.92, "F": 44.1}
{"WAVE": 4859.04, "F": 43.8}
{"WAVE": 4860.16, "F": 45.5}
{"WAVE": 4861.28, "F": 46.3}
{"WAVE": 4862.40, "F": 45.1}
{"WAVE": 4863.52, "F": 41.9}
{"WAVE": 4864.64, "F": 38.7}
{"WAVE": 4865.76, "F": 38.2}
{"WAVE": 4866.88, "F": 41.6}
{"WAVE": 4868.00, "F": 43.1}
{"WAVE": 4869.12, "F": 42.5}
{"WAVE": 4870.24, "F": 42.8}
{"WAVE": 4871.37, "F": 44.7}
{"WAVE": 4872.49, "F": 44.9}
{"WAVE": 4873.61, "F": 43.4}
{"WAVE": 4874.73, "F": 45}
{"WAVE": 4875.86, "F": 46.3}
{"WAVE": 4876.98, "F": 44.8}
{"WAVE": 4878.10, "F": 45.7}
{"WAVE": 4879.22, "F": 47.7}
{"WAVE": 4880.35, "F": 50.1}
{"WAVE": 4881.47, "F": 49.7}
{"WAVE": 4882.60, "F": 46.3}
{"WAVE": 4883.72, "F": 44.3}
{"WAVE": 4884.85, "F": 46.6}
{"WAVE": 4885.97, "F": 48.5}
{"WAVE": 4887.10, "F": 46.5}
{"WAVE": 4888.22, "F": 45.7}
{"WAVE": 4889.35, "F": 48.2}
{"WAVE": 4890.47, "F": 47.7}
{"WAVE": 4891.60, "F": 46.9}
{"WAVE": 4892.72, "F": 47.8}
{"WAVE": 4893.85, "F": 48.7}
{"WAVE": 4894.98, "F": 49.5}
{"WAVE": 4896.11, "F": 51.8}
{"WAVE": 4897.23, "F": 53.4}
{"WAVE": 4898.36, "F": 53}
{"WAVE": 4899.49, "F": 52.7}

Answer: 2.2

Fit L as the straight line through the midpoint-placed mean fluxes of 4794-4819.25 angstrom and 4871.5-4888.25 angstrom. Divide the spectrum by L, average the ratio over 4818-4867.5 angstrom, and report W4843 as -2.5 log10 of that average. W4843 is 0.03 mag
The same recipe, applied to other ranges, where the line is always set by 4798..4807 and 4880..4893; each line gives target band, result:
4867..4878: 0.09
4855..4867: 0.11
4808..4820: -0.02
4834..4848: 0.00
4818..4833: 0.00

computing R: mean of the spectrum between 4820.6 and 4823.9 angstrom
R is 50.2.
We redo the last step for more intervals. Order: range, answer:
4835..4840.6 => 47.9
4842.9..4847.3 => 48.4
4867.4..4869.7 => 42.8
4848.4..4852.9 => 45.9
